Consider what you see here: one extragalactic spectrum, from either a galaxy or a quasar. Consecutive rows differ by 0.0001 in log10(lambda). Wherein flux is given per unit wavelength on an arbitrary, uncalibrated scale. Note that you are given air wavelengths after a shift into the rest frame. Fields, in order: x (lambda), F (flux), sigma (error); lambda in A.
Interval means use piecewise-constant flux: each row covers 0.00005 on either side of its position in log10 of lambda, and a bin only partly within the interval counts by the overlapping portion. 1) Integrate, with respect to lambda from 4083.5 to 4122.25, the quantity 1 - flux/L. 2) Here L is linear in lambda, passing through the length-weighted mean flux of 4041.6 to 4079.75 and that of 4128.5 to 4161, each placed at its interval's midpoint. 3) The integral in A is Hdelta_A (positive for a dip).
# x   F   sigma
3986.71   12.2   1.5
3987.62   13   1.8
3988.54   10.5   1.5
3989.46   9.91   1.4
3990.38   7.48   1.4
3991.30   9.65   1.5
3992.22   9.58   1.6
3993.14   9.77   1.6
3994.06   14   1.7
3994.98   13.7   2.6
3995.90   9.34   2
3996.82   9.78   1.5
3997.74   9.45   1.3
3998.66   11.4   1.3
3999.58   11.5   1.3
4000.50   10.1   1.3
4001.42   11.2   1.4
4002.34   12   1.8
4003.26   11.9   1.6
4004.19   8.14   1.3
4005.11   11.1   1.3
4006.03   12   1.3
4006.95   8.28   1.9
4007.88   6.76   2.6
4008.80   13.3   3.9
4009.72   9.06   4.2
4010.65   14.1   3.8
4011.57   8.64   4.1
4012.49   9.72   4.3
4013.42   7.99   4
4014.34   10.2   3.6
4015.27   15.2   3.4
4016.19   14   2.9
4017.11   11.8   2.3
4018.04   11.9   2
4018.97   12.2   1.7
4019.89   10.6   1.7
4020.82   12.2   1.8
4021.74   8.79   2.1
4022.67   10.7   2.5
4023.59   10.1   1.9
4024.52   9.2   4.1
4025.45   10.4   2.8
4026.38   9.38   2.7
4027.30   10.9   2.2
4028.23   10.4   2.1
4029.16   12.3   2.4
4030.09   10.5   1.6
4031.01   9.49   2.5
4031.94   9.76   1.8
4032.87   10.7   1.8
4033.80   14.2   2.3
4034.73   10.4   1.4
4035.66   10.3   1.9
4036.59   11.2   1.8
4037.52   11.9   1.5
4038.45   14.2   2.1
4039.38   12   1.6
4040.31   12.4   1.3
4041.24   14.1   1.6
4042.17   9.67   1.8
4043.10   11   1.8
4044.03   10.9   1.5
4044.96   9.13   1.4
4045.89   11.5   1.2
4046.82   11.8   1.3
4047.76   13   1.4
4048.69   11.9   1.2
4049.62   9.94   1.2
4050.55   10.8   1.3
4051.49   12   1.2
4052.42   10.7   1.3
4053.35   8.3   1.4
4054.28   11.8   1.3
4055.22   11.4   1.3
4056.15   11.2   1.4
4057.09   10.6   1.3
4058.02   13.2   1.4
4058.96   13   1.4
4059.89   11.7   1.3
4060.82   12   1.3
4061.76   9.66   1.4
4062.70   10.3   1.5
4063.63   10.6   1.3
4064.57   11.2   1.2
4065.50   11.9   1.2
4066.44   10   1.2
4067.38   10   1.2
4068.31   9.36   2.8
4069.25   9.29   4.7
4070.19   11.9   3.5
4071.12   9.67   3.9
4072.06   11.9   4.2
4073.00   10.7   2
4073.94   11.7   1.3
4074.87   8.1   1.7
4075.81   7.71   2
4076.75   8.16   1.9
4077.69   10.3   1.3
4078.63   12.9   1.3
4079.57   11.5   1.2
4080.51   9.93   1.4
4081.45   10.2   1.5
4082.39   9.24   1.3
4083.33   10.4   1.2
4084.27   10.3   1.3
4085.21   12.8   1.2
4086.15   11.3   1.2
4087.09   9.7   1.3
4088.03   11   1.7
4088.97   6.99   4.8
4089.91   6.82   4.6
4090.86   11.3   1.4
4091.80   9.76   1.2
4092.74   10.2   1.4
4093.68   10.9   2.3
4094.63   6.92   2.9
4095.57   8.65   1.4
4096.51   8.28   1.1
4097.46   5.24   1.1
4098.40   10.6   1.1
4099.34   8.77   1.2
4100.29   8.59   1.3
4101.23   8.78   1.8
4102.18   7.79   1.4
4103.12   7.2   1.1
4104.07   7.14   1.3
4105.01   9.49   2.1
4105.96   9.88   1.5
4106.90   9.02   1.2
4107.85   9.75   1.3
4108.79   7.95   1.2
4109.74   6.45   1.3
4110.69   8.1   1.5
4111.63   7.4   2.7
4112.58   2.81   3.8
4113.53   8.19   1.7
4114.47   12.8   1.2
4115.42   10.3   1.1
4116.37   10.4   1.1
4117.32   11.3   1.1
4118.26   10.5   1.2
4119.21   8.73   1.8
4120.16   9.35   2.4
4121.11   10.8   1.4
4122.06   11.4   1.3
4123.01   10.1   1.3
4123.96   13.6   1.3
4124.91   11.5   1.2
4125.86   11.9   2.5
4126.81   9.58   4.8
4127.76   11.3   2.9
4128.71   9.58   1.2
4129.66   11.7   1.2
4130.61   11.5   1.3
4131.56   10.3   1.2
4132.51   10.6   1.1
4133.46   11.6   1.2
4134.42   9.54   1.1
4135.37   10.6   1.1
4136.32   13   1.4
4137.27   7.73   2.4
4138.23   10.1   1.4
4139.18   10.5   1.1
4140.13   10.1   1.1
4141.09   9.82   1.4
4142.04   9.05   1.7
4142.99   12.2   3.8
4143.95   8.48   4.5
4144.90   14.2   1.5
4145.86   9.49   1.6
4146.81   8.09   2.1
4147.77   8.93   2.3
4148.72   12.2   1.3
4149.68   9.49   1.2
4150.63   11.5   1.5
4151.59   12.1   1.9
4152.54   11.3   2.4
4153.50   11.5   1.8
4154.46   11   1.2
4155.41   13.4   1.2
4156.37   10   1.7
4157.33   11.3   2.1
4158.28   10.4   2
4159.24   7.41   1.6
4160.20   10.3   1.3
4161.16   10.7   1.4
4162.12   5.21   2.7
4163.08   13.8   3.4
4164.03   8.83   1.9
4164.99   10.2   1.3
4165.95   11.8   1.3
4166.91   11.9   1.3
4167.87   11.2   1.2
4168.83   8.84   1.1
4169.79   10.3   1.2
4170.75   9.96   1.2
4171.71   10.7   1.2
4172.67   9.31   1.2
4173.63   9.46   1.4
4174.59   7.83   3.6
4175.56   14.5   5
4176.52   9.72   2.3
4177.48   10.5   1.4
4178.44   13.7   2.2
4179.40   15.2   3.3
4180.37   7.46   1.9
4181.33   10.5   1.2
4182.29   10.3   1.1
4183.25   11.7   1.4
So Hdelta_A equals 5.7 A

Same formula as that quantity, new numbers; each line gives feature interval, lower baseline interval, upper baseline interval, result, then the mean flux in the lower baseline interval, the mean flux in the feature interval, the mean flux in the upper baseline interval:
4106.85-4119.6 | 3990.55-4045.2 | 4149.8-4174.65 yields 2.12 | 10.9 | 8.83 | 10.4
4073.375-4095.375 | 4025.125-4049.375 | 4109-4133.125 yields 1.36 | 11.3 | 9.91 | 10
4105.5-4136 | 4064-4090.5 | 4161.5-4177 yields 0.69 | 10.2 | 9.97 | 10.2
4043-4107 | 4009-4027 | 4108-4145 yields 2.07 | 10.9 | 10.1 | 10.1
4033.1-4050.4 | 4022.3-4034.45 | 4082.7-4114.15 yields -2.28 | 10.6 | 11.6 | 8.76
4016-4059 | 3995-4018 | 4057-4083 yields -2.02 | 10.8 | 11.2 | 10.6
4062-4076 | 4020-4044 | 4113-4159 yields 0.74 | 11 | 10.3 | 10.7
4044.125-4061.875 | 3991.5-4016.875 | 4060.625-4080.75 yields -1.31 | 10.8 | 11.3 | 10.4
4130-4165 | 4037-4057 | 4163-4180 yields 1.72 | 11.4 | 10.5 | 10.9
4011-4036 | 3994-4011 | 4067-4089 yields -0.40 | 10.8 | 10.8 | 10.3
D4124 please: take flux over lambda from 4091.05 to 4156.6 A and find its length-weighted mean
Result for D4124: 9.88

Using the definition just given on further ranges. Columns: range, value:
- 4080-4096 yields 9.8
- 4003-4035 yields 10.7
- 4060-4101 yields 9.93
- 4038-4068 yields 11.3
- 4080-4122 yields 9.16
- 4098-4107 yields 8.7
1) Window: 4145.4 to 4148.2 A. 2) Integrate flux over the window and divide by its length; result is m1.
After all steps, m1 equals 8.83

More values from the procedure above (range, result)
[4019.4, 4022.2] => 10.6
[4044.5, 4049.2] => 11.5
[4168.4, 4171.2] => 9.71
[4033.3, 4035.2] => 12.2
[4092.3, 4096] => 9.16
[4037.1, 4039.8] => 12.7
